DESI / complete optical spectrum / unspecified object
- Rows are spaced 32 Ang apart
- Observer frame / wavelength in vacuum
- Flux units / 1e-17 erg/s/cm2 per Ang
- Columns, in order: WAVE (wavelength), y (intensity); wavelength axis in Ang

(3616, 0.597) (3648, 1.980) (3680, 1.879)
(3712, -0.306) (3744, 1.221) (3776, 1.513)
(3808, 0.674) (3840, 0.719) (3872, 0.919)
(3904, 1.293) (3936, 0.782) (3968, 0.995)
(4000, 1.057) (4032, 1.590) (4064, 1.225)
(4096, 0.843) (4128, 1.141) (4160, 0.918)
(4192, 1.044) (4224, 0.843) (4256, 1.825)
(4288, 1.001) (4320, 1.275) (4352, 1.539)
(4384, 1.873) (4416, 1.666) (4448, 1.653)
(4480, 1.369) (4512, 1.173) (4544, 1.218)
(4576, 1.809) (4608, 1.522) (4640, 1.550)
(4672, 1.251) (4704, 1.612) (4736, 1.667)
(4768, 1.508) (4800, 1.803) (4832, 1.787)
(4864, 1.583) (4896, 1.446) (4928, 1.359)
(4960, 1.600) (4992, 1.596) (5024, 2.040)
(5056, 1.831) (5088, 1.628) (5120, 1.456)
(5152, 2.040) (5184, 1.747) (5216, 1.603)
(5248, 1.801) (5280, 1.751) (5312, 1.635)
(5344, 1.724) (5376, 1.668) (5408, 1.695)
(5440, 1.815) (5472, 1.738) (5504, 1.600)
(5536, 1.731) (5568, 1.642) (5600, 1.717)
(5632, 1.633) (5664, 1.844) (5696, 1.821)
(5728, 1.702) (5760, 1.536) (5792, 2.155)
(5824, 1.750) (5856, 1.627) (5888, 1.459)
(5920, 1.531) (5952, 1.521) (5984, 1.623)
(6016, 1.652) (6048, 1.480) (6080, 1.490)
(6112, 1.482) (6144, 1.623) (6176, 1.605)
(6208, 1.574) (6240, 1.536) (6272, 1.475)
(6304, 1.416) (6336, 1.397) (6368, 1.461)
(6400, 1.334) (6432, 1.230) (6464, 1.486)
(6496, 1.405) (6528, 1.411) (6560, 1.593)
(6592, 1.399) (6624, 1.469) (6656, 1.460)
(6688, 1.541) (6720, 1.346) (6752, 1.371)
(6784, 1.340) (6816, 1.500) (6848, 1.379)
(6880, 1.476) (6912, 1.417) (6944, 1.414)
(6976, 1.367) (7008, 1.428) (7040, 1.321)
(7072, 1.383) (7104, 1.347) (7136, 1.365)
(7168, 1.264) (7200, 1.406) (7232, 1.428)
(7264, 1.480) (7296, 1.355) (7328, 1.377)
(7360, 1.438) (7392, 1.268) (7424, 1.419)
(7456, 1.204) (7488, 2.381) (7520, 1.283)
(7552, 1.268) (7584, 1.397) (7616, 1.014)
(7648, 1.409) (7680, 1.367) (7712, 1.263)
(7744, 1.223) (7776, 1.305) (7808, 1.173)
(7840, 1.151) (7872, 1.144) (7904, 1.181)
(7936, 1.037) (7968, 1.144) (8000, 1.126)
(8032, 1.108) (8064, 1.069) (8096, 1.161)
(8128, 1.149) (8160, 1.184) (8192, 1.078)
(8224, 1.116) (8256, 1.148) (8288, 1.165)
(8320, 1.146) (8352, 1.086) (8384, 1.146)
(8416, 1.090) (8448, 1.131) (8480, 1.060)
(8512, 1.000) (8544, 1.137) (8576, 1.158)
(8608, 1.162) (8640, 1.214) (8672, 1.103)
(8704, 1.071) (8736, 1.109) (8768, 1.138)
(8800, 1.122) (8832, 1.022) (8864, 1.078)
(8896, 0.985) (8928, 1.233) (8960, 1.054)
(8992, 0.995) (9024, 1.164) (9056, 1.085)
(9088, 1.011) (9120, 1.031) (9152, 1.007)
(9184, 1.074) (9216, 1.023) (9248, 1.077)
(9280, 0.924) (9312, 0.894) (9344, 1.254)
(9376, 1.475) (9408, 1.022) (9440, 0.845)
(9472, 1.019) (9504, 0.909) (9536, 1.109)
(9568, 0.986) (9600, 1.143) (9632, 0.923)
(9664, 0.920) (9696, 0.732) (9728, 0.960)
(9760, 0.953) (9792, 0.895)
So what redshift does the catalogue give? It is 0.14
